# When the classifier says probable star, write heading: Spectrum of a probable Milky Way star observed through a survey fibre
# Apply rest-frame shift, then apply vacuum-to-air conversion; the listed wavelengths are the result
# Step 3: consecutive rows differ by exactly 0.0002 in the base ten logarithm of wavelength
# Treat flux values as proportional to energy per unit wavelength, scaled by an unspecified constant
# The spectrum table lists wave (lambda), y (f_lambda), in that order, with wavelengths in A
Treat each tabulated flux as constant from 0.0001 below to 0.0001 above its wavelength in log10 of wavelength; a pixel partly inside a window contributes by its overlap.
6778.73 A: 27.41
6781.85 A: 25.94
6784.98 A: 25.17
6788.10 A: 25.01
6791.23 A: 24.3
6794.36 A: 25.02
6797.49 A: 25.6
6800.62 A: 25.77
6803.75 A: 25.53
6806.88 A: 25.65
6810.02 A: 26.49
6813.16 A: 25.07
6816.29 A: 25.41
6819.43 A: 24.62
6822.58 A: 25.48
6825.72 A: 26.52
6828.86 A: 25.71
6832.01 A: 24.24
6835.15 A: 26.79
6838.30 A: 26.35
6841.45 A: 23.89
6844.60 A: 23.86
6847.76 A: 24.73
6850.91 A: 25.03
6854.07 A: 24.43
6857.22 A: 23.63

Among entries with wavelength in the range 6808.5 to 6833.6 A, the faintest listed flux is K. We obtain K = 24.24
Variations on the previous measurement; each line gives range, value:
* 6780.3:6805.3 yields 24.3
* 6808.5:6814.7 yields 25.07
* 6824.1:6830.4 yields 25.71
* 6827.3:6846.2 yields 23.86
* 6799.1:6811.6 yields 25.53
